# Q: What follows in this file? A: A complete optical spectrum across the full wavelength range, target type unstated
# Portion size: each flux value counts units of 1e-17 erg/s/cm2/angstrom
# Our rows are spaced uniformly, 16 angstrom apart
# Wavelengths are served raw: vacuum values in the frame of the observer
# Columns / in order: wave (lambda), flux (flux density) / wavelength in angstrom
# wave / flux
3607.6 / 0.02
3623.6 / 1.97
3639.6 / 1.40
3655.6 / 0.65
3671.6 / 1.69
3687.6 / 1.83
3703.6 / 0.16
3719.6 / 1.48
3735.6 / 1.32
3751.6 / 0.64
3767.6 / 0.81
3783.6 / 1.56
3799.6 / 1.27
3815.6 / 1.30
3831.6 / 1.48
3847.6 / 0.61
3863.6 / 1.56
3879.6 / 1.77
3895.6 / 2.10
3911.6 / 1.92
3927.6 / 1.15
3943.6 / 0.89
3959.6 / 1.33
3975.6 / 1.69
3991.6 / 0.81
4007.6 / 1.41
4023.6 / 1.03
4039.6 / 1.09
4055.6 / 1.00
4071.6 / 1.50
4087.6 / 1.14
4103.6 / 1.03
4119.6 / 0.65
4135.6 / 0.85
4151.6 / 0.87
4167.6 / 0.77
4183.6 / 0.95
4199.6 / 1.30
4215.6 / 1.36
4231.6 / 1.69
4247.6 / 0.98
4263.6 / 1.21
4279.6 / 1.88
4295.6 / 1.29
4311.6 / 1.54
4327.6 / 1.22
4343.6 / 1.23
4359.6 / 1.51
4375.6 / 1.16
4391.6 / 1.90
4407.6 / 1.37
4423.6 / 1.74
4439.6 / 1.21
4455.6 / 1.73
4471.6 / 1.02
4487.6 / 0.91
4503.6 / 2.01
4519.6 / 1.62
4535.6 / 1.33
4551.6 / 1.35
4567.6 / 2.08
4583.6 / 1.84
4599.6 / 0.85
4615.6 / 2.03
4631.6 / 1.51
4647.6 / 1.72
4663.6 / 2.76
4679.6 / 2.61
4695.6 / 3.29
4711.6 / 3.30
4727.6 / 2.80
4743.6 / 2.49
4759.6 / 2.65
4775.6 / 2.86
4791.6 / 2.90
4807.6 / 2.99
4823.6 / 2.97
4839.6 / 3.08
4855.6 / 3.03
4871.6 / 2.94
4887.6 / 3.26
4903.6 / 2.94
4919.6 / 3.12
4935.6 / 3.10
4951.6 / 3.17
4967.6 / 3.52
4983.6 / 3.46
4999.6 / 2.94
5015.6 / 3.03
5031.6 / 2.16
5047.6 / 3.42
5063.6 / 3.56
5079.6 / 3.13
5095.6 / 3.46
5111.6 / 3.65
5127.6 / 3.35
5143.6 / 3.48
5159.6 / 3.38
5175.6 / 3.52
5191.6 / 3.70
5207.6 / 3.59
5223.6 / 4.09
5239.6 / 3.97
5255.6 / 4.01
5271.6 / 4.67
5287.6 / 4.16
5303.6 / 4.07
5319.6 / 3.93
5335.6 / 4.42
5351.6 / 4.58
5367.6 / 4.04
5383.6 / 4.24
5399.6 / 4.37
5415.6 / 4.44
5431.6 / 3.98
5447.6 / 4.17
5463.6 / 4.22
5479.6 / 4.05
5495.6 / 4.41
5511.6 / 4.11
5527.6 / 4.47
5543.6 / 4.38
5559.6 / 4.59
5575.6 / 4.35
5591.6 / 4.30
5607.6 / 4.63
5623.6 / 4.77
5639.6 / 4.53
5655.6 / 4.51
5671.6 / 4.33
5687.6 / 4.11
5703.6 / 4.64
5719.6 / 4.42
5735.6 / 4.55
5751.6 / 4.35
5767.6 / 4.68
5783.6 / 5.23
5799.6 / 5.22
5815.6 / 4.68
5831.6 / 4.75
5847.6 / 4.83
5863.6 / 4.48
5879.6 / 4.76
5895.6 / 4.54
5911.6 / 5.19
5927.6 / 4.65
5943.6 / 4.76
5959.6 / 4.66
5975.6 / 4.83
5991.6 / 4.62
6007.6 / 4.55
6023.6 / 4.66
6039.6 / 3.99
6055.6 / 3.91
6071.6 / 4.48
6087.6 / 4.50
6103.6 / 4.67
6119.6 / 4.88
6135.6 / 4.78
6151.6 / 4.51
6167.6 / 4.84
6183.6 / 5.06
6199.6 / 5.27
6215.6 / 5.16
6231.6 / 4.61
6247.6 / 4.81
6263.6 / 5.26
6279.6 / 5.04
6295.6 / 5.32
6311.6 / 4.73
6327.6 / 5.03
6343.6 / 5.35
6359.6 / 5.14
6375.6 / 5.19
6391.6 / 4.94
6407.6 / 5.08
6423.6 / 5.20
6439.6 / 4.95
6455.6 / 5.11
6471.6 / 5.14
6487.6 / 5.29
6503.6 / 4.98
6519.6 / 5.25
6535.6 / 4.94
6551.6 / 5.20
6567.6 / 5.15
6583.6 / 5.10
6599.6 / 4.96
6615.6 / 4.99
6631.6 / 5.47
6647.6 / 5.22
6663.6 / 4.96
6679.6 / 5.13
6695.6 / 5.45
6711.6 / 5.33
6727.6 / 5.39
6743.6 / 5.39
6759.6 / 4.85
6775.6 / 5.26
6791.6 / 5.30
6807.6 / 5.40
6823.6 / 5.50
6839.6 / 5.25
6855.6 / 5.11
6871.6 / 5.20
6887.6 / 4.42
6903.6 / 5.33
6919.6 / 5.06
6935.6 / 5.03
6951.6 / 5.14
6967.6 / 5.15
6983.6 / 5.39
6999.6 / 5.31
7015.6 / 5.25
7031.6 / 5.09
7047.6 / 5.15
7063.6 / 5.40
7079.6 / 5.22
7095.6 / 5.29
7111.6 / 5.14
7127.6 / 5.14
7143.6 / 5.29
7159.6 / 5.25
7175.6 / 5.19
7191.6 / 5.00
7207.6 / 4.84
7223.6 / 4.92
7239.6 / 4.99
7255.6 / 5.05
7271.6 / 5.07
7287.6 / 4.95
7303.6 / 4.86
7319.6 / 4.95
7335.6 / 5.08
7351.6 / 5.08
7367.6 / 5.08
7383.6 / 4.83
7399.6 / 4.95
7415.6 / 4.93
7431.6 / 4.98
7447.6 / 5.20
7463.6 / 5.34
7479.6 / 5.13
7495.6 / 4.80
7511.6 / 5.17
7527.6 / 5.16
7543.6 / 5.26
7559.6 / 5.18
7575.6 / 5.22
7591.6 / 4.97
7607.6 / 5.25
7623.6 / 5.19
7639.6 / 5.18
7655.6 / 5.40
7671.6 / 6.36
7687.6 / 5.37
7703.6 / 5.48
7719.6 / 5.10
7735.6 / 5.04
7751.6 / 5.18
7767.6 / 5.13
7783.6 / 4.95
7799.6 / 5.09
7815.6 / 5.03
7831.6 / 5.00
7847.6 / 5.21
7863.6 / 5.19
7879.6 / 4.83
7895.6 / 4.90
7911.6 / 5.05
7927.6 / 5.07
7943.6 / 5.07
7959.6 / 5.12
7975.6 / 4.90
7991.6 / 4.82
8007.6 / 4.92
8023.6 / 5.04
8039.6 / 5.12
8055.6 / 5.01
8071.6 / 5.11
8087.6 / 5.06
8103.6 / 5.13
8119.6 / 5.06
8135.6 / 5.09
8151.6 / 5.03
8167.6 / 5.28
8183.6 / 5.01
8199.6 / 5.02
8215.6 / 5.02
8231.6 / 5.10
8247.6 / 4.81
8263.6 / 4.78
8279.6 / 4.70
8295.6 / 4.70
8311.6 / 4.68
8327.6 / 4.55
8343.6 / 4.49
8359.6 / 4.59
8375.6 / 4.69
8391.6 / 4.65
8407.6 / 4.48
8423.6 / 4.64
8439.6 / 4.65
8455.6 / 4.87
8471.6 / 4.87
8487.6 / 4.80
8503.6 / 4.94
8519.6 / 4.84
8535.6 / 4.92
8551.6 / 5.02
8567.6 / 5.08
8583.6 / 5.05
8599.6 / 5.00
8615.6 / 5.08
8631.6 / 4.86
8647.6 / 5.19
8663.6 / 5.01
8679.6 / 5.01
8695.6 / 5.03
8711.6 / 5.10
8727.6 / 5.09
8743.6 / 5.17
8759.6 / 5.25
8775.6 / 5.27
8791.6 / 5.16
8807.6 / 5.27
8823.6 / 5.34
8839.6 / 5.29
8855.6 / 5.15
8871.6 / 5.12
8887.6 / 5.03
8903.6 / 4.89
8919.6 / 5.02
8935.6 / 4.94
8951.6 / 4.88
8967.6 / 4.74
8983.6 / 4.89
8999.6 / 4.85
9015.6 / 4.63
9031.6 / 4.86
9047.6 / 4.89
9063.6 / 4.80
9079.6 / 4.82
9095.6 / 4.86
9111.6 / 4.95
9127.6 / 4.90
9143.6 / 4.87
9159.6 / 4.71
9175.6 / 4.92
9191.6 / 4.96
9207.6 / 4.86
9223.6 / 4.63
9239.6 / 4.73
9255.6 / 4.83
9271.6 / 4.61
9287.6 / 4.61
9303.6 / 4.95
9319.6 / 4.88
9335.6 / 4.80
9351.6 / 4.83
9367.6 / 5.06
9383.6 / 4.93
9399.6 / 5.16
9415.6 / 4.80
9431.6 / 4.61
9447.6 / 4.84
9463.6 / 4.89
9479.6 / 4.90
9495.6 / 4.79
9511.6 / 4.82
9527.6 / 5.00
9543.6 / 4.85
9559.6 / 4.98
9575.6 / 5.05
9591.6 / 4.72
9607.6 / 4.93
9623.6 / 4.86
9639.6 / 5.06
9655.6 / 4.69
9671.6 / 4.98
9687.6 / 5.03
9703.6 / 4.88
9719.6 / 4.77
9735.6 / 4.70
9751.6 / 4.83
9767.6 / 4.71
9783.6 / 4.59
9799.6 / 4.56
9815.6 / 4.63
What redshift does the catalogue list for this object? 0.169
